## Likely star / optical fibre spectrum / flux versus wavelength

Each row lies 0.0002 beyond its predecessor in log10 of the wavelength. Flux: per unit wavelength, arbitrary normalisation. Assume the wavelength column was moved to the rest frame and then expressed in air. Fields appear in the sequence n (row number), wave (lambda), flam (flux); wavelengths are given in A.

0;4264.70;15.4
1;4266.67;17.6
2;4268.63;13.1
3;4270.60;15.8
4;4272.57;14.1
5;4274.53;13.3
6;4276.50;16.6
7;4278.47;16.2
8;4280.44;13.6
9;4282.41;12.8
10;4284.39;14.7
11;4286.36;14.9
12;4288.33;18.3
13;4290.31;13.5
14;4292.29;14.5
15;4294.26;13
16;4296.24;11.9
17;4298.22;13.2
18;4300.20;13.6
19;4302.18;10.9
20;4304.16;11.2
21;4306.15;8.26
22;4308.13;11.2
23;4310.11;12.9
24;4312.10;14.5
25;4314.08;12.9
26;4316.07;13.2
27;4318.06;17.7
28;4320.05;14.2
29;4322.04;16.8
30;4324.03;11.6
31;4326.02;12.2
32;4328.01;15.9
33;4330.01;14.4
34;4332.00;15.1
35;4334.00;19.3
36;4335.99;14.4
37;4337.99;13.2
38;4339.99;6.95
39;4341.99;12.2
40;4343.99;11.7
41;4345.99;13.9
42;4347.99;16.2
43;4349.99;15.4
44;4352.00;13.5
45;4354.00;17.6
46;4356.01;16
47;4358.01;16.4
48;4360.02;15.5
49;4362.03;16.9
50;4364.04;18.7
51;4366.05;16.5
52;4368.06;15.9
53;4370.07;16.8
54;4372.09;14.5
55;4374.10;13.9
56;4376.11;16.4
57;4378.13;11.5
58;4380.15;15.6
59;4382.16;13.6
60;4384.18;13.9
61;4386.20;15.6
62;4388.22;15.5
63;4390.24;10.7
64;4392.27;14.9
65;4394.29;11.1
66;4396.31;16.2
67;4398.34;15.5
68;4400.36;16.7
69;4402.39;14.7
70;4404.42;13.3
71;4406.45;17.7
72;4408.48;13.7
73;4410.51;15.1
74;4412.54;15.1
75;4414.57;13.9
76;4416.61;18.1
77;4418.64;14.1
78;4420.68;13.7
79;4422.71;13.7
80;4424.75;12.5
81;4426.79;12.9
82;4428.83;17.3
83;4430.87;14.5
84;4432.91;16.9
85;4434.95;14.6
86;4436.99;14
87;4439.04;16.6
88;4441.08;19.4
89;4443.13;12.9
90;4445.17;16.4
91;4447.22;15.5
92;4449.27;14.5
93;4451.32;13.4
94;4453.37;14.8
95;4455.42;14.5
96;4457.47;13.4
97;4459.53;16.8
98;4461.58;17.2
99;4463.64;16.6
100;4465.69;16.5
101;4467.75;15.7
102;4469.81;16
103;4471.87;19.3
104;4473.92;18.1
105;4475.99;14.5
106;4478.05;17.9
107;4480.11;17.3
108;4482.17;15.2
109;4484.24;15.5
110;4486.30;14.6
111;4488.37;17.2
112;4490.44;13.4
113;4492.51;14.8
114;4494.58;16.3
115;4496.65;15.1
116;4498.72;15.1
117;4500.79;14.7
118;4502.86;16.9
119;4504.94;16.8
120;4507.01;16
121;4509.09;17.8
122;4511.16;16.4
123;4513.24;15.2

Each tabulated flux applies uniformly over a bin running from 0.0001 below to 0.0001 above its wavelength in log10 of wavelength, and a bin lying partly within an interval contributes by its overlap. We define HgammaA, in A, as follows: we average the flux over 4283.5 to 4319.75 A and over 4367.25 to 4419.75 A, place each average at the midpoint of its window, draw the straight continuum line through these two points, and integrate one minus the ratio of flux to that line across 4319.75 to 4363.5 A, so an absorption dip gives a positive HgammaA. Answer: -1.8 A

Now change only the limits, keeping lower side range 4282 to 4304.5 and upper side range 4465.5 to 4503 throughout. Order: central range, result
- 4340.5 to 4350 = 0.60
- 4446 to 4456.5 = 0.67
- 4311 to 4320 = -0.40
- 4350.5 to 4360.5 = -0.98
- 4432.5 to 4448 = -0.32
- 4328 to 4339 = -0.94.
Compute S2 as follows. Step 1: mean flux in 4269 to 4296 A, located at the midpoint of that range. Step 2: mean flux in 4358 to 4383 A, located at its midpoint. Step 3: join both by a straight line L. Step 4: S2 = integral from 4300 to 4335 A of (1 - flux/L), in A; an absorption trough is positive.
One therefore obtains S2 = 3.08 A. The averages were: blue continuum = 14.6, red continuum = 15.5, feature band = 13.7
